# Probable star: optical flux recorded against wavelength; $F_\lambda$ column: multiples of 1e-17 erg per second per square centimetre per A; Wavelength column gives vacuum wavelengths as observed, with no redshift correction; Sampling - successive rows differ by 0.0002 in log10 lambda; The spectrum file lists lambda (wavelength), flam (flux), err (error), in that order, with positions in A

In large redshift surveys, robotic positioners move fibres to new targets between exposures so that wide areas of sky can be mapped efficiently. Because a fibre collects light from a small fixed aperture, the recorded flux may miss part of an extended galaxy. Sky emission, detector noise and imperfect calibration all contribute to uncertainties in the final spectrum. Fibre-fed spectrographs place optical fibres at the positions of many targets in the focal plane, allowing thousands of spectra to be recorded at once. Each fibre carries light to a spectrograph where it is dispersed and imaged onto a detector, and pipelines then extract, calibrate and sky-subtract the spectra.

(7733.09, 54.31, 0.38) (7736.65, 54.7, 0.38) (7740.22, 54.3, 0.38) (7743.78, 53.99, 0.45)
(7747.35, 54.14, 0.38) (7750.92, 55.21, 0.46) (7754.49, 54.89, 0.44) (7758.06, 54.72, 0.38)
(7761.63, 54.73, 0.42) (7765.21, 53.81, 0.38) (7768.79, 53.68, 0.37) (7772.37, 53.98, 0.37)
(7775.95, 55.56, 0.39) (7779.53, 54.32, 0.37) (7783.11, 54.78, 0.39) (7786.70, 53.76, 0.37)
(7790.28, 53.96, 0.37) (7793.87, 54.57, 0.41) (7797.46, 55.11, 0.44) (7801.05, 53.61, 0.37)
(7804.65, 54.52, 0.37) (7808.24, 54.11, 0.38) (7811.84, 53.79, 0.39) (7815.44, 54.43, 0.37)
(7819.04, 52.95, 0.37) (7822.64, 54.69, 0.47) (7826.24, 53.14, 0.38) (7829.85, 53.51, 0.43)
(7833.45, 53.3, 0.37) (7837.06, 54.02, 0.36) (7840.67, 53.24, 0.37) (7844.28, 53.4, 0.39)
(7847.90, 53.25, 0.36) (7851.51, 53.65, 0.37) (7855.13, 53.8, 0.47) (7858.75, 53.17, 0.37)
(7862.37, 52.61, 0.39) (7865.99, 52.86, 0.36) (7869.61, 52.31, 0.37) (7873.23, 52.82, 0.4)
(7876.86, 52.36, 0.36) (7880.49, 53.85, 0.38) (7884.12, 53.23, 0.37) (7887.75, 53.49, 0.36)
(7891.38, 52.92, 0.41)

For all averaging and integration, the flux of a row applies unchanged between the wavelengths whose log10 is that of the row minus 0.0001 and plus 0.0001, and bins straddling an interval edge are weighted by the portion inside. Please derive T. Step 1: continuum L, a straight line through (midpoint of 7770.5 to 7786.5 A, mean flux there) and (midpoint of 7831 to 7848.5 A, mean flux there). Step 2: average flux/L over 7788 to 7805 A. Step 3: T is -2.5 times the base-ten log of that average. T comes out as 0.00 mag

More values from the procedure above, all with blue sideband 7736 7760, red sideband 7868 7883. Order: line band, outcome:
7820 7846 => -0.004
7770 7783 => -0.009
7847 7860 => -0.007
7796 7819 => -0.007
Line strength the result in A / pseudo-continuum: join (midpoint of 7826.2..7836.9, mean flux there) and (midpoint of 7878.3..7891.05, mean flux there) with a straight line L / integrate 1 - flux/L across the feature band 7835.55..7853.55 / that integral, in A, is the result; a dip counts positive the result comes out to 0.0 A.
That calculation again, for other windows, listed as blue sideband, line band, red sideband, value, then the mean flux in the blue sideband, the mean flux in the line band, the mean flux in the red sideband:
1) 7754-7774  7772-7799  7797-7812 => -0.2 A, 54.3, 54.5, 54.2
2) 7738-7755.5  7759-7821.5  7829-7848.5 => -0.3 A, 54.5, 54.2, 53.5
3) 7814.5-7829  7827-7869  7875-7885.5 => 0.1 A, 53.7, 53.3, 53.1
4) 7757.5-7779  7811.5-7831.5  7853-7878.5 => -0.1 A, 54.4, 53.7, 52.9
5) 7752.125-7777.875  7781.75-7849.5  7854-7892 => -0.1 A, 54.5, 53.9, 53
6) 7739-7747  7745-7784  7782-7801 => -0.2 A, 54.1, 54.5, 54.4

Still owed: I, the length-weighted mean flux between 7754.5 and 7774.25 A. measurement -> 54.2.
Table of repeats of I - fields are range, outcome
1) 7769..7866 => 53.9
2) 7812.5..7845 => 53.7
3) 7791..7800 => 54.6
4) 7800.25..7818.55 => 54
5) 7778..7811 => 54.3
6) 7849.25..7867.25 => 53.2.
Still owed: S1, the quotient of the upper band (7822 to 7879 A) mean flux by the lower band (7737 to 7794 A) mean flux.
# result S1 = 0.98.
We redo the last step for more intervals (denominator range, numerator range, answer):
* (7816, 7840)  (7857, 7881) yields 0.98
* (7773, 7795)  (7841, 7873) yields 0.98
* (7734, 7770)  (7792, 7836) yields 0.99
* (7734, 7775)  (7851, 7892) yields 0.98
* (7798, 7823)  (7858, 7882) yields 0.98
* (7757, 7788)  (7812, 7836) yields 0.99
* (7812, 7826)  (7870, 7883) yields 0.98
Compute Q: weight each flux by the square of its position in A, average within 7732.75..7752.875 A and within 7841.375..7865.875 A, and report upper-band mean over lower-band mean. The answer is 1.01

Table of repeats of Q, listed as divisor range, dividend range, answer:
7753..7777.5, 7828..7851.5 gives 1.00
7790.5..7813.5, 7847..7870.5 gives 0.99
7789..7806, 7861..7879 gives 0.99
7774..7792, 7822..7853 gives 1.00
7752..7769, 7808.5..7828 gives 1.00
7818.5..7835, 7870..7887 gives 1.00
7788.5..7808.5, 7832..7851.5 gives 0.99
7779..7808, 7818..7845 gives 1.00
